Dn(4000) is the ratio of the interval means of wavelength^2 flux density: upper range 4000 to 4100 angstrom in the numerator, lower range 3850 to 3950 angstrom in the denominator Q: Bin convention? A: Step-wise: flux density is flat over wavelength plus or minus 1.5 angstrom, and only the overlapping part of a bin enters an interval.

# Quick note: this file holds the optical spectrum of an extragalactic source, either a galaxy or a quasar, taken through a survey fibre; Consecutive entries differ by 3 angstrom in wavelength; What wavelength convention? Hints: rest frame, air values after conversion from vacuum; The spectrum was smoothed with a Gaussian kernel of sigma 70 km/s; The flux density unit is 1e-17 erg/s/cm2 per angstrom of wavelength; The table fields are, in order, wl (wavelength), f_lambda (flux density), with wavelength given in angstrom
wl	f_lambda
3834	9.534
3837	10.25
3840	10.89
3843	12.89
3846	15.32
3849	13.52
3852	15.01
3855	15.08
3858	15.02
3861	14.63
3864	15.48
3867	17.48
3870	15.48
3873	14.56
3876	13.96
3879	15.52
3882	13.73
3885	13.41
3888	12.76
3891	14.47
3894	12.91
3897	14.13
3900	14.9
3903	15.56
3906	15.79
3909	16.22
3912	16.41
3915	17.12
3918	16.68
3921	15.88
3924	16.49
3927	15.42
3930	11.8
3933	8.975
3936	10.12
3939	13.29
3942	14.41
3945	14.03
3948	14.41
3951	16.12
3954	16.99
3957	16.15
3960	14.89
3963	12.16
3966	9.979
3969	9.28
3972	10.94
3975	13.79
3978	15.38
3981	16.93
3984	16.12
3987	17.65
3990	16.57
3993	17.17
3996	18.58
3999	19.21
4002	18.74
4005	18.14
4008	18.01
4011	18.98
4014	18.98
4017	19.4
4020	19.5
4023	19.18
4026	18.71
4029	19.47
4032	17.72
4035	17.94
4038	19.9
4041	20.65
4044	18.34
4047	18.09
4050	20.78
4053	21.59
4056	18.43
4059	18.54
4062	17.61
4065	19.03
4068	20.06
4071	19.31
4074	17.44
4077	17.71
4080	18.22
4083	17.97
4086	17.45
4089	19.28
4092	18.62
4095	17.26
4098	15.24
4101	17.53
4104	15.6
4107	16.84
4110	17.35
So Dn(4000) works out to 1.38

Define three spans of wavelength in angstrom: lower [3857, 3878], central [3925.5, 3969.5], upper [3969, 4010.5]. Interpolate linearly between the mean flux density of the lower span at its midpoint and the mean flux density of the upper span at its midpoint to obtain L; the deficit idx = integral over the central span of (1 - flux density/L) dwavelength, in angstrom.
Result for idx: 7.6 angstrom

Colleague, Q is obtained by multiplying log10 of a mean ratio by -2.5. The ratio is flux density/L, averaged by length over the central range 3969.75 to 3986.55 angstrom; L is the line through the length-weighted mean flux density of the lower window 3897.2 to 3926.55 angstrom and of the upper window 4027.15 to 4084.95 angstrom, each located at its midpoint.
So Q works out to 0.19 mag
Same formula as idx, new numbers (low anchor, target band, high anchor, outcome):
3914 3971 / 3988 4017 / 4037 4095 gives -3.6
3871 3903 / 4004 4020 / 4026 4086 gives -1.1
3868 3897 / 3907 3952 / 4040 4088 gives 2.5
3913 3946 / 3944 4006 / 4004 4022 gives 4.9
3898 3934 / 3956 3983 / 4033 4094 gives 5.3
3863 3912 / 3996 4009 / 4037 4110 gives -1.2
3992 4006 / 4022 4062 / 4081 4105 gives -2.6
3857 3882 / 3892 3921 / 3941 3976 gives -2.0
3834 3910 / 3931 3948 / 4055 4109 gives 3.4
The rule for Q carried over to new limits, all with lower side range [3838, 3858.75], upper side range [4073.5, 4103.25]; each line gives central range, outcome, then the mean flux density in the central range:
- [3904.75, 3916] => -0.11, 16.4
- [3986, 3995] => -0.07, 17.2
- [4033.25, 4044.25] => -0.15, 19.3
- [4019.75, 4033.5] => -0.14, 18.9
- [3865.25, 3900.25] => -0.01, 14.4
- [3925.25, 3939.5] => 0.26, 11.9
